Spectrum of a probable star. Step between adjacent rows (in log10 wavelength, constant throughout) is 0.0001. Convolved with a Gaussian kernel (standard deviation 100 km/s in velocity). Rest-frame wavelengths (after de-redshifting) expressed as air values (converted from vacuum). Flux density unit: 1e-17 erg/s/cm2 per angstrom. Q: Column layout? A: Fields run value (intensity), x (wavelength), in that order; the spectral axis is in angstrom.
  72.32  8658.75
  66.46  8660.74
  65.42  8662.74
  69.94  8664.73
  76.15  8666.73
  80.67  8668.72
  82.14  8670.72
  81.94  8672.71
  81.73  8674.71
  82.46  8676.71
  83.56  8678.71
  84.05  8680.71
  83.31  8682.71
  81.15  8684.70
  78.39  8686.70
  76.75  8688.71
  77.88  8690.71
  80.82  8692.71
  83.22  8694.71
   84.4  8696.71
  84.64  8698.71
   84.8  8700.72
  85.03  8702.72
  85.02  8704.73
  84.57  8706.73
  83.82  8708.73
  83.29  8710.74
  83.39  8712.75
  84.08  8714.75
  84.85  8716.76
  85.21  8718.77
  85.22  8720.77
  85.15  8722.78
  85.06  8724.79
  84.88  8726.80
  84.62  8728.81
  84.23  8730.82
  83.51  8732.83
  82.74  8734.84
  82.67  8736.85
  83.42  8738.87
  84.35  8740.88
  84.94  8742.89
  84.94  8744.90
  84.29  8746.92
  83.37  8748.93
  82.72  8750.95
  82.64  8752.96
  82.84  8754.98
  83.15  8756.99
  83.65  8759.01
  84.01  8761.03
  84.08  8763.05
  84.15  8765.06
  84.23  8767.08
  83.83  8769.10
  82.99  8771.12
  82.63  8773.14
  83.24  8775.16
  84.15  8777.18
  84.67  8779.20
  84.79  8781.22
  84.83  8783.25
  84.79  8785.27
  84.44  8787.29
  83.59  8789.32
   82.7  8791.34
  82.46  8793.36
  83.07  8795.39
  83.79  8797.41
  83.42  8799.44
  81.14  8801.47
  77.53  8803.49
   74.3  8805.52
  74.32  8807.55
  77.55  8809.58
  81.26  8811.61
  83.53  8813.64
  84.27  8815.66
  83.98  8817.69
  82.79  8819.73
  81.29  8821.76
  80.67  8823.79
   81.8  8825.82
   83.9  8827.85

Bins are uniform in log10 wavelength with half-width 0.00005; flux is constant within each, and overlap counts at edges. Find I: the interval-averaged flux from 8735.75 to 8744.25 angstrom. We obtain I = 83.9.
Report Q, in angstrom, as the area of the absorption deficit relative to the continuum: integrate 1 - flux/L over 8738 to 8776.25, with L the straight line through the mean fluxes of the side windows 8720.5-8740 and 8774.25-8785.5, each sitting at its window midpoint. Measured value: 0.27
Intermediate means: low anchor 84.1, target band 83.7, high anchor 84.4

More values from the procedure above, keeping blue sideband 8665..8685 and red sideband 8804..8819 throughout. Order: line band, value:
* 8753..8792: -1.7 angstrom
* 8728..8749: -0.9 angstrom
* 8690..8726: -1.3 angstrom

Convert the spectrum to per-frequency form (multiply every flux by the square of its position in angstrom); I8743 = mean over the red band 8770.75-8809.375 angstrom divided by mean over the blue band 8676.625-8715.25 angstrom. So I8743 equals 1.01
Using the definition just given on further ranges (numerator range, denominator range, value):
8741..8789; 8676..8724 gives 1.02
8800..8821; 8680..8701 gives 1.01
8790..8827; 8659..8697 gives 1.06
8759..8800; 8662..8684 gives 1.08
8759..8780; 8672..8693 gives 1.05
